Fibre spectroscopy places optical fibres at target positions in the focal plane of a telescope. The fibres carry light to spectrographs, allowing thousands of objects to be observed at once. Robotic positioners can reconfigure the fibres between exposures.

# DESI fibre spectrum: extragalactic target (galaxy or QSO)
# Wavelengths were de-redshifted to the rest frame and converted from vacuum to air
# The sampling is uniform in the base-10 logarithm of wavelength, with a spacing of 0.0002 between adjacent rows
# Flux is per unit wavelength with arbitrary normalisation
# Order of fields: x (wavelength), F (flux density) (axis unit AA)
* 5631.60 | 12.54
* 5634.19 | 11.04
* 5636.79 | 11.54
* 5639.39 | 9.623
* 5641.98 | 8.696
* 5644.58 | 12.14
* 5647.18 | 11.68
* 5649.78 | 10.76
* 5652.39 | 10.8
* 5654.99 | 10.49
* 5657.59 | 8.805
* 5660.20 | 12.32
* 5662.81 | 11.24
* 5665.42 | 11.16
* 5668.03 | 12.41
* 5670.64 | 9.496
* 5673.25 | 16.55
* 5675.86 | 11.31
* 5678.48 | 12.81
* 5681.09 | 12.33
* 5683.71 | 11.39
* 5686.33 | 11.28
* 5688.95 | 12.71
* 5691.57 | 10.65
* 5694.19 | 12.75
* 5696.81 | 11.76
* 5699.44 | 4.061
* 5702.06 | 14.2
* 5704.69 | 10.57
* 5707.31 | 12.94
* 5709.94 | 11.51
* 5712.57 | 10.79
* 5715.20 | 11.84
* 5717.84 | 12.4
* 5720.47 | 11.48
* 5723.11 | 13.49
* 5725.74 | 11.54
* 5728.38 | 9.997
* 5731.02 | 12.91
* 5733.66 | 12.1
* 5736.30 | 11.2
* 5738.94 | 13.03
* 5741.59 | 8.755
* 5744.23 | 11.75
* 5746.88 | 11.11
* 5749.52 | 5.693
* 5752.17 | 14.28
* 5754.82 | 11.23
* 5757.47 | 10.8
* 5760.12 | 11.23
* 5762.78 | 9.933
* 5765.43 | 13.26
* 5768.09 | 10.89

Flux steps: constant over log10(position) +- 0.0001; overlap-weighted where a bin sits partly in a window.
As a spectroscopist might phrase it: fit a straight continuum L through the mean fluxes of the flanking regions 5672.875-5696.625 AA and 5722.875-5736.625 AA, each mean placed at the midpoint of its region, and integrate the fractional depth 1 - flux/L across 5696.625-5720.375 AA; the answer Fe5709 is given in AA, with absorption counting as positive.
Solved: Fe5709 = 1.8 AA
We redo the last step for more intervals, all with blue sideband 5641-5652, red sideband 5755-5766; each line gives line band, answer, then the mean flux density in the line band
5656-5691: -2.73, 11.8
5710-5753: -1.08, 11.4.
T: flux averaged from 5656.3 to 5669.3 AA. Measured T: 11.2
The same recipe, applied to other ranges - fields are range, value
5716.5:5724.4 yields 12.4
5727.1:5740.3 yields 11.8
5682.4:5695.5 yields 11.8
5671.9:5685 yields 12.9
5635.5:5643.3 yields 9.96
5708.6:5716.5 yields 11.4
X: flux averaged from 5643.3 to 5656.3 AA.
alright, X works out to 11.2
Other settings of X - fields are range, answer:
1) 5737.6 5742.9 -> 10.9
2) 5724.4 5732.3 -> 11.5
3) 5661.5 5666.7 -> 11.2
